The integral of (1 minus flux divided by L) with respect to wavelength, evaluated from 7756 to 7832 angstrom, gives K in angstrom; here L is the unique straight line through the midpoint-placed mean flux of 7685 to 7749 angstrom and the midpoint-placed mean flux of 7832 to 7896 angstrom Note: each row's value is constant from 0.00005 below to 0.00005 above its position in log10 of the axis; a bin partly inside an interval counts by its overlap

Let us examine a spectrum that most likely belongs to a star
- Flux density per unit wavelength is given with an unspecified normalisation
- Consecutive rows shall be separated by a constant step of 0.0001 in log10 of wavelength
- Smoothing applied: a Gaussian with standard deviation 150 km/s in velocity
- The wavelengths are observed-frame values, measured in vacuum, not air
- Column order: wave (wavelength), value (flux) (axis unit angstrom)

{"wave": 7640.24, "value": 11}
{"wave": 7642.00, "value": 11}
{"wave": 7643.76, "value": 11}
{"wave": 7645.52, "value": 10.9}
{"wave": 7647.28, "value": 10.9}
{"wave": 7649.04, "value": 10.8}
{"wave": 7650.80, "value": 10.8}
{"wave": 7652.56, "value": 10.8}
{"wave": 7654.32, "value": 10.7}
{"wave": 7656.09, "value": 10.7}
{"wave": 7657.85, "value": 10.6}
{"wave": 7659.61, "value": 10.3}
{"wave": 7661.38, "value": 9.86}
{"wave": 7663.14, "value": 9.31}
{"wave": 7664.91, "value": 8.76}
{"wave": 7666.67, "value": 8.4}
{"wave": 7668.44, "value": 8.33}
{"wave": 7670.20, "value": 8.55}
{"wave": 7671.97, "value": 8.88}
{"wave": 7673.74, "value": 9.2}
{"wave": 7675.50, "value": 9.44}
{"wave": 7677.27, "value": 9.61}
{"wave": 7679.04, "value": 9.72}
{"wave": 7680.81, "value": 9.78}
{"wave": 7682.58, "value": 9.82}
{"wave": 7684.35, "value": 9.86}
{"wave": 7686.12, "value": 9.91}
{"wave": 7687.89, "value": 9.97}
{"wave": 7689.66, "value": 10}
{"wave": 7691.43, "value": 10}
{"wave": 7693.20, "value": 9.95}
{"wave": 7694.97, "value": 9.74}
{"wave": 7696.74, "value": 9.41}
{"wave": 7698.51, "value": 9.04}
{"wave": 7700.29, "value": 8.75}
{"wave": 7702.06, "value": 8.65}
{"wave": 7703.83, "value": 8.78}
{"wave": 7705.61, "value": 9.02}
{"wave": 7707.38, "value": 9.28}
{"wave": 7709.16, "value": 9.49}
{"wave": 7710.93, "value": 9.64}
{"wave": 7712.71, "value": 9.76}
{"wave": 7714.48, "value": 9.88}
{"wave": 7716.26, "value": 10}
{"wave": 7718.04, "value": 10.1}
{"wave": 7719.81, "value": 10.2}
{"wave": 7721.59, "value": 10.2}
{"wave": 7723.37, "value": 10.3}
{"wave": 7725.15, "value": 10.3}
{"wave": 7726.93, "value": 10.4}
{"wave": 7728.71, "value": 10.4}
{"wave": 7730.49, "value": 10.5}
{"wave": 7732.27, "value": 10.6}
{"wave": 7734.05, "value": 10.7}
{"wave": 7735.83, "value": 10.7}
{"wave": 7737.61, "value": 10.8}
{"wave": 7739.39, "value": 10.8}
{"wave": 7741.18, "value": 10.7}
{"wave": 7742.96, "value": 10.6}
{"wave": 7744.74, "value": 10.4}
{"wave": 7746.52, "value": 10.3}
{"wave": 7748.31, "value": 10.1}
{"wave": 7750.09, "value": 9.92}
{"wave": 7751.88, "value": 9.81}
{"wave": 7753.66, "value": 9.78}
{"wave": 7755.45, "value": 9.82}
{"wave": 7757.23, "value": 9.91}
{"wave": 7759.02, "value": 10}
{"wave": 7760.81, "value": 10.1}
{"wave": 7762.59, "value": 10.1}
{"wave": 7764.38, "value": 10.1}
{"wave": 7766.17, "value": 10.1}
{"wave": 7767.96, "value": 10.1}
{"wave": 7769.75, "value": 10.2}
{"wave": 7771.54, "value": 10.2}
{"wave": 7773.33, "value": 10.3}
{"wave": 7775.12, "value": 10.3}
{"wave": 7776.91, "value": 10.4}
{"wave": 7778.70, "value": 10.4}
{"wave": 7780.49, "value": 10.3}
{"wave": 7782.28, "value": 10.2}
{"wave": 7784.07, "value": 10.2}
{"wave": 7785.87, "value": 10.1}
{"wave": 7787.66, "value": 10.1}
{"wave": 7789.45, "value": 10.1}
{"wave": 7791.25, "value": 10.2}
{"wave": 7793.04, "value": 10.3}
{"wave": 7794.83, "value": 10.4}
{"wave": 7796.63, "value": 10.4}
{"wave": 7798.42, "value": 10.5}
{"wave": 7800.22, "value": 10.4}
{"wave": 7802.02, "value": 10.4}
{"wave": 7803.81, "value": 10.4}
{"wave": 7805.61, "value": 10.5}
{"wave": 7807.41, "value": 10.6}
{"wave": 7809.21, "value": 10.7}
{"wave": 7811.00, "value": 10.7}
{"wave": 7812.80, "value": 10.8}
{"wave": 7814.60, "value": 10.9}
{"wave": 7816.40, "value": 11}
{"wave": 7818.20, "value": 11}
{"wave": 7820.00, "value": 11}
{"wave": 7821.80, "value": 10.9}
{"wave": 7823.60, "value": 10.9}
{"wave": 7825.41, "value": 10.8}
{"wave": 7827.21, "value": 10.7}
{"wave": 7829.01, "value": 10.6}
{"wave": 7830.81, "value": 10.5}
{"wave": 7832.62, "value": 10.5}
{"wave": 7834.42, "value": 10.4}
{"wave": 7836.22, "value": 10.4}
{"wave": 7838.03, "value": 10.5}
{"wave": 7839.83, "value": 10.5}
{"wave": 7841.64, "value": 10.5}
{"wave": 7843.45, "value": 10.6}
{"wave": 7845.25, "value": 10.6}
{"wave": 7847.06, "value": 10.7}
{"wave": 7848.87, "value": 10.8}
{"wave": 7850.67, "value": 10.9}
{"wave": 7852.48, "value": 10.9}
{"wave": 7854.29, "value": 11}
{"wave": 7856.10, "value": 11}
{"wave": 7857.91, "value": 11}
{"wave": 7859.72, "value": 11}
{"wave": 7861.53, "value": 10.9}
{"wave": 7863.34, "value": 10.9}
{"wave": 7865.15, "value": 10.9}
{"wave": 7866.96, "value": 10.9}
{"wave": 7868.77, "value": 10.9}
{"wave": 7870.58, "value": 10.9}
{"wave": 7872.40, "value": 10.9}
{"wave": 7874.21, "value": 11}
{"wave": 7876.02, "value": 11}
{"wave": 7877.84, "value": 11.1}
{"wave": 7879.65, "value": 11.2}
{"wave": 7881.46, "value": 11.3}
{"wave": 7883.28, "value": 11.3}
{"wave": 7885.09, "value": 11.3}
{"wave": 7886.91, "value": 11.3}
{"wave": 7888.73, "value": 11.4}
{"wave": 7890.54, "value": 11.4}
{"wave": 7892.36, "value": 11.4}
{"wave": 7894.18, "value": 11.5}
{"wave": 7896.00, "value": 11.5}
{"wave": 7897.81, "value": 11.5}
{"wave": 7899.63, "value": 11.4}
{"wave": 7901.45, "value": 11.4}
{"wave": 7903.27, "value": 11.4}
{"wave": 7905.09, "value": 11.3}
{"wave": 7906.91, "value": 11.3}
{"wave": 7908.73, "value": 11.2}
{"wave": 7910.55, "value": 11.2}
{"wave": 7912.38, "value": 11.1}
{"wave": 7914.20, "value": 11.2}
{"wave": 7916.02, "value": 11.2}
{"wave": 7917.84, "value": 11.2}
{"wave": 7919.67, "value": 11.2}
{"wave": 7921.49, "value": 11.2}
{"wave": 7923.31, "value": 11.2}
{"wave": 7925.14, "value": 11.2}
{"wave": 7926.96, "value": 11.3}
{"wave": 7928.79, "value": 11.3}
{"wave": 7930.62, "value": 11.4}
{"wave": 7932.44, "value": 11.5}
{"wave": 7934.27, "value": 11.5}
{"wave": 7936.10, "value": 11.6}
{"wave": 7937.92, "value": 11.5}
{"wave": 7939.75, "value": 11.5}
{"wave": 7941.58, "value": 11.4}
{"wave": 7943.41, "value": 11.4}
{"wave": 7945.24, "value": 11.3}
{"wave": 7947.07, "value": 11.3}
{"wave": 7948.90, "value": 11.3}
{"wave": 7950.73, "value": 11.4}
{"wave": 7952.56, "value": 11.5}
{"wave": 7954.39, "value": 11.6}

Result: 0.5 angstrom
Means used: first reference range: 9.98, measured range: 10.4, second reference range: 10.9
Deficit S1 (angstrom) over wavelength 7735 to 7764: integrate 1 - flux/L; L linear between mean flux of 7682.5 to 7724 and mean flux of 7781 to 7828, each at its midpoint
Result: -0.5 angstrom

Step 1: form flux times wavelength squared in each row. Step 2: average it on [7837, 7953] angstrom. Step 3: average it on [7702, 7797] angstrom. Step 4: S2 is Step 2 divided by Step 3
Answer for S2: 1.14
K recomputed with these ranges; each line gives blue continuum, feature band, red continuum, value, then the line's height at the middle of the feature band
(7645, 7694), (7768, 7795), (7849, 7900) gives 0.8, 10.5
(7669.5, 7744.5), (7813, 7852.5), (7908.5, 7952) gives -0.1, 10.7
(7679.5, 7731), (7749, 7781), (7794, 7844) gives 0.4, 10.2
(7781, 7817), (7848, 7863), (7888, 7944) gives -0.1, 10.9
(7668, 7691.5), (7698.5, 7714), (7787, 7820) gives 0.9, 9.73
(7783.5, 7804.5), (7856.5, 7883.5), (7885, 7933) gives -0.1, 11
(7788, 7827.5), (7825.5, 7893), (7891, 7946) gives 0.4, 11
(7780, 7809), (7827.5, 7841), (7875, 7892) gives 0.3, 10.7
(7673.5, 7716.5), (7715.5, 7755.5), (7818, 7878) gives -1.9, 9.88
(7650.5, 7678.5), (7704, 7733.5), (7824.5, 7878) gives -0.1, 9.95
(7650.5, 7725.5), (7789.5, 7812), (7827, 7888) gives 0.0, 10.5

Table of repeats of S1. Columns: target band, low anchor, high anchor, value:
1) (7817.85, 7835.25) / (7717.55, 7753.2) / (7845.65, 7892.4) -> 0.2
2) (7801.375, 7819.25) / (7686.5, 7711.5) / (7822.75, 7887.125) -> -0.5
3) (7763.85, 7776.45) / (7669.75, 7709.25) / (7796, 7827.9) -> 0.1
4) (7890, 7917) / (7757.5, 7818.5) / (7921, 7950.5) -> -0.4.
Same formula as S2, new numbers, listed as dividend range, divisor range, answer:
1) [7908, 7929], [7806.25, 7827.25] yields 1.06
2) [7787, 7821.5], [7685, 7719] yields 1.13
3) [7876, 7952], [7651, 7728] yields 1.24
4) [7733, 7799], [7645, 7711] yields 1.09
